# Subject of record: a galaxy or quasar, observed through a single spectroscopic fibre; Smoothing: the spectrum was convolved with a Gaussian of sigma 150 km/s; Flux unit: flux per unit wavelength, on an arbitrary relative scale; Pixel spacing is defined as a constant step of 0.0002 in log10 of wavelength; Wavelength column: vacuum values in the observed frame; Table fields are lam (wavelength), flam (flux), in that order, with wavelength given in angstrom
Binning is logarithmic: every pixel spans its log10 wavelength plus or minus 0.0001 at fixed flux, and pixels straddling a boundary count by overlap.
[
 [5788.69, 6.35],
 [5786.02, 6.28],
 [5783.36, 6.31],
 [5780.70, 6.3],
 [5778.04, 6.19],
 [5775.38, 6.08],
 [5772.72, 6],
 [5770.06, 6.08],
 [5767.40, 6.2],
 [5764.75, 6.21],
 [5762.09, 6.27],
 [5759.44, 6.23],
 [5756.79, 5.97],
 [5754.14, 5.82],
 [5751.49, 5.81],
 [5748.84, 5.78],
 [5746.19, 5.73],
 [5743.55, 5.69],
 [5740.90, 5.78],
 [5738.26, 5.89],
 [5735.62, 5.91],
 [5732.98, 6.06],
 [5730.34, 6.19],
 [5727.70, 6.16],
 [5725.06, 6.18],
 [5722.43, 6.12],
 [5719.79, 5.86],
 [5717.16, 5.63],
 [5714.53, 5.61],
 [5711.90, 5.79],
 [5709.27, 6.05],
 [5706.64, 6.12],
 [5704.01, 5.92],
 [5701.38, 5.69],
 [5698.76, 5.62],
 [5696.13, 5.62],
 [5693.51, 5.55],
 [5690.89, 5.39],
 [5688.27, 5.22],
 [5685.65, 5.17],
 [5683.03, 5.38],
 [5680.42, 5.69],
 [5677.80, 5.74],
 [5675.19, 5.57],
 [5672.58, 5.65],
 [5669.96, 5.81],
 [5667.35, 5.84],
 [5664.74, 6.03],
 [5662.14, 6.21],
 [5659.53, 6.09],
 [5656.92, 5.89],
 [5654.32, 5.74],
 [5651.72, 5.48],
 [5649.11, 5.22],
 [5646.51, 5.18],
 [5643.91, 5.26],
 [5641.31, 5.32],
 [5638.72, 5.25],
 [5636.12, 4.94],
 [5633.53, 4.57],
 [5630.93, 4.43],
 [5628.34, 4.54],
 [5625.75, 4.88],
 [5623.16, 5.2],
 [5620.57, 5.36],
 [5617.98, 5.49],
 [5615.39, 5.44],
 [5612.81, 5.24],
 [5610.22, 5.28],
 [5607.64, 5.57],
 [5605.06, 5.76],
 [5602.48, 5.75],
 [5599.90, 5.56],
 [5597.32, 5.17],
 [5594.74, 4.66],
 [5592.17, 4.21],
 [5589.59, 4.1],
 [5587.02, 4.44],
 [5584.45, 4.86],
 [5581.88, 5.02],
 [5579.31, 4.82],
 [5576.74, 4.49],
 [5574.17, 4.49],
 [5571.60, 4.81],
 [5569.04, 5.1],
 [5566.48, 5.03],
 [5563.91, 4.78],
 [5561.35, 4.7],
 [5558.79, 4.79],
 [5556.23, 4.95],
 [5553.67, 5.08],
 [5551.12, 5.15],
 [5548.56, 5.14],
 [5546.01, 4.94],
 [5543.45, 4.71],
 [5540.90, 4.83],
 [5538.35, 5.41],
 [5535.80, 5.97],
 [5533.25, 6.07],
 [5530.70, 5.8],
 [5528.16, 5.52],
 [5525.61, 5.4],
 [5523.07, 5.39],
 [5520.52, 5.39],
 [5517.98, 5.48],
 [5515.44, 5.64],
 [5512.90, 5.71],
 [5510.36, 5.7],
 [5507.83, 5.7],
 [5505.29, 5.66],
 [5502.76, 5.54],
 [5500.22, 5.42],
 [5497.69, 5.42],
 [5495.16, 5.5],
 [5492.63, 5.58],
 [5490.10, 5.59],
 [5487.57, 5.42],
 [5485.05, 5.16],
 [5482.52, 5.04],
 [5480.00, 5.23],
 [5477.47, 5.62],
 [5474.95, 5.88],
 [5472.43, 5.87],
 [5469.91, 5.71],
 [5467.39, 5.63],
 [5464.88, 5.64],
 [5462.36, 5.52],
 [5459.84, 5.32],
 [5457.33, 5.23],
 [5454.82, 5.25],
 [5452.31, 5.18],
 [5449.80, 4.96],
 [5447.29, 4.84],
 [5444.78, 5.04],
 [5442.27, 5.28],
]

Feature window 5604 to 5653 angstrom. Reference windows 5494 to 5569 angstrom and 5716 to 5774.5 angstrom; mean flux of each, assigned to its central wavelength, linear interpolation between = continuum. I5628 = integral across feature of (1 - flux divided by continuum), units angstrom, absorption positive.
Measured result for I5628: 3.92 angstrom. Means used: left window 5.33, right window 5.98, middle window 5.18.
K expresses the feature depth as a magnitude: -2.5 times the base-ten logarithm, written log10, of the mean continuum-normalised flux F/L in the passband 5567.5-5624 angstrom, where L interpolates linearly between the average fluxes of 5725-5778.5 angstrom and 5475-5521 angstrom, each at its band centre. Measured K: 0.13 mag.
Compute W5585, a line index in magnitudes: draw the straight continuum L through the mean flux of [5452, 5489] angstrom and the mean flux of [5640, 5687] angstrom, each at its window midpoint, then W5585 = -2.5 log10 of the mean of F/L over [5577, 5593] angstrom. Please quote 0.21 mag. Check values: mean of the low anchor 5.45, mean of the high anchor 5.63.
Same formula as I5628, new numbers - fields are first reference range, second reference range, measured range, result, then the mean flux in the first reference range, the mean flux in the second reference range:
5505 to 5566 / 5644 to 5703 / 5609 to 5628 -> 0.92 angstrom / 5.32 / 5.62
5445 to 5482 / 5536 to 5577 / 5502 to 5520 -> -1.60 angstrom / 5.4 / 4.94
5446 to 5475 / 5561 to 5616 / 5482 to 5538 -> -3.47 angstrom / 5.4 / 4.97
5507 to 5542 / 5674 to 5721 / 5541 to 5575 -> 4.18 angstrom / 5.57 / 5.65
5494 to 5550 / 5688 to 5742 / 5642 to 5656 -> 0.80 angstrom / 5.47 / 5.84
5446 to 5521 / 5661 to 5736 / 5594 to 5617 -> 1.00 angstrom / 5.46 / 5.78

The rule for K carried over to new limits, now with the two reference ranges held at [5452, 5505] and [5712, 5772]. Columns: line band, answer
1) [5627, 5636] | 0.25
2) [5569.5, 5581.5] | 0.20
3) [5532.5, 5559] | 0.08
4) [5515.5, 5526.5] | 0.02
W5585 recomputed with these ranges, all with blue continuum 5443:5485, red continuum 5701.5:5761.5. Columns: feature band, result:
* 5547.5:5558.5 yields 0.102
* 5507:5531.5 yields -0.017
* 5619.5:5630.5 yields 0.154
